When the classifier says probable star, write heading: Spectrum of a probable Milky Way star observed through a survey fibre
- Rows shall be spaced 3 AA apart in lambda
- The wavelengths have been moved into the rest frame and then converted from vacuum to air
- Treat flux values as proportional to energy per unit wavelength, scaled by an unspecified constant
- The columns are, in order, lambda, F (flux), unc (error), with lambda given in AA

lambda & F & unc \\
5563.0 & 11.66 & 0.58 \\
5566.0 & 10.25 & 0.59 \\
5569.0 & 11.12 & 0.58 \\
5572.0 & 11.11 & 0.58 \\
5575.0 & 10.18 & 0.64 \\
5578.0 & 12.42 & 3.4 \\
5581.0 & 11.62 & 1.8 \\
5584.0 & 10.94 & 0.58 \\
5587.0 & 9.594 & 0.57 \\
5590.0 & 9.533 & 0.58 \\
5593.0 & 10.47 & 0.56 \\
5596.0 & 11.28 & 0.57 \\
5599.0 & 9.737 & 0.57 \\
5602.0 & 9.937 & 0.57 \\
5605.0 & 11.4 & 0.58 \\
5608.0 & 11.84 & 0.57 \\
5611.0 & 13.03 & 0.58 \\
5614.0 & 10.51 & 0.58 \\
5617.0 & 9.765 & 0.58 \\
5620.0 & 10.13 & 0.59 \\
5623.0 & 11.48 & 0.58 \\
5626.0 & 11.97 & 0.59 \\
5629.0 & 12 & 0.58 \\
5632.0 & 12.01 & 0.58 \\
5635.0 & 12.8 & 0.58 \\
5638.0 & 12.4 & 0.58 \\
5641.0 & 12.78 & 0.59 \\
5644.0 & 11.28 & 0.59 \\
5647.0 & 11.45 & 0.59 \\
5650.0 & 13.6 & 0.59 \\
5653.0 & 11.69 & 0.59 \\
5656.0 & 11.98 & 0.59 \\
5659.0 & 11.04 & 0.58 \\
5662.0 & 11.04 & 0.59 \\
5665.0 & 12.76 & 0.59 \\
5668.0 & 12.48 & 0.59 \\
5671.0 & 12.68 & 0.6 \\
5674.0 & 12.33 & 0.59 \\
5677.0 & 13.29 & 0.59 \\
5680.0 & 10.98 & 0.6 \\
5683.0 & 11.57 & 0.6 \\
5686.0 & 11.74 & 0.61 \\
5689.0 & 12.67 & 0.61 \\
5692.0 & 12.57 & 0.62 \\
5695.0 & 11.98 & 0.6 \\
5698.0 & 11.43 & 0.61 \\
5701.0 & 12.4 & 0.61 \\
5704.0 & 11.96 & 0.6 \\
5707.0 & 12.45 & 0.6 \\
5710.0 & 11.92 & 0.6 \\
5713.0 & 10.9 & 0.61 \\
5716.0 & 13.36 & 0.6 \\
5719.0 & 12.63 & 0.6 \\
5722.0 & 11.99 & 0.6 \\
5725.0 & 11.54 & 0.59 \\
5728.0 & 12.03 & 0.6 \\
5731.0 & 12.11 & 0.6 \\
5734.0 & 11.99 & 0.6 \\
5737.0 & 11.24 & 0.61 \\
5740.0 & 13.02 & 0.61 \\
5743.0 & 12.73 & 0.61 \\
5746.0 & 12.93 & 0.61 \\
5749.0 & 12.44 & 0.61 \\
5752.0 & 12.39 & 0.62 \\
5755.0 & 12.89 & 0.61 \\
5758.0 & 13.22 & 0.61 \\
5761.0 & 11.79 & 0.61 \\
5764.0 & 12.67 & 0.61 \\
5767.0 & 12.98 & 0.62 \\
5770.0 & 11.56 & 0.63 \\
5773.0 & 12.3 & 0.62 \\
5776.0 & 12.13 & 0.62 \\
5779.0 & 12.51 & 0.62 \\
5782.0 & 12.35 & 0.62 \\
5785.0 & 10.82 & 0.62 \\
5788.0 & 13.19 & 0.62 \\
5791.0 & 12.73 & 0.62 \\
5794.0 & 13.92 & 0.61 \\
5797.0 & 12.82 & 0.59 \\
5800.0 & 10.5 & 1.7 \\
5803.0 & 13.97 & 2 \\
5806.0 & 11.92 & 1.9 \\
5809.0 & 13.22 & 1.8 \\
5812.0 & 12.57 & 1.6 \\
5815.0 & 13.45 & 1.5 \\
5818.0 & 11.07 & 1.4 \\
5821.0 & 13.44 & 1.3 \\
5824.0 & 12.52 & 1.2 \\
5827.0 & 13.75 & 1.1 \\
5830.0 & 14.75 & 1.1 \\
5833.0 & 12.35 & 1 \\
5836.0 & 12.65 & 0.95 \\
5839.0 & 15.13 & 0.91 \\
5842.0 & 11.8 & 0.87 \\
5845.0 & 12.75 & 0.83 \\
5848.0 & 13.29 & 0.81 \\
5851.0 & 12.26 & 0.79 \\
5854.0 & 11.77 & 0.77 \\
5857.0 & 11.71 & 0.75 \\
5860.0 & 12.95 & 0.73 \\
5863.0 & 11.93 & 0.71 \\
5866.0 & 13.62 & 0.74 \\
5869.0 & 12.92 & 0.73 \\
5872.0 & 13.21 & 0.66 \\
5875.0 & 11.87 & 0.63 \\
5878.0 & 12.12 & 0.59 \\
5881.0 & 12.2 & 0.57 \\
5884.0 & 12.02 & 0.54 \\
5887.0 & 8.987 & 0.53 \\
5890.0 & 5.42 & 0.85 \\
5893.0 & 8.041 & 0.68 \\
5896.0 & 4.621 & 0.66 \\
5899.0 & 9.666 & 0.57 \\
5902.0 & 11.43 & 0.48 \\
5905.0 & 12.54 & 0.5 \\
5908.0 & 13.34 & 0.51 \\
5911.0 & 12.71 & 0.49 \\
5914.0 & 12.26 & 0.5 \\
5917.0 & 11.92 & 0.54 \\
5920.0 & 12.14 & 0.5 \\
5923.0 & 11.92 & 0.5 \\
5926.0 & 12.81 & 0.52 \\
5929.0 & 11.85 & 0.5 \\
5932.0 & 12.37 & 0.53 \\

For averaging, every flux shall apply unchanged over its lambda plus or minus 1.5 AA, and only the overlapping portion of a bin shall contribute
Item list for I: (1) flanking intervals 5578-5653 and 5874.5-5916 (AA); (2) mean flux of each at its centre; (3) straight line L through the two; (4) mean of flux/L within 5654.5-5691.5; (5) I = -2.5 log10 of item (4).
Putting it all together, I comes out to -0.08 mag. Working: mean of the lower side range 11.3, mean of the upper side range 10.5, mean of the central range 12.1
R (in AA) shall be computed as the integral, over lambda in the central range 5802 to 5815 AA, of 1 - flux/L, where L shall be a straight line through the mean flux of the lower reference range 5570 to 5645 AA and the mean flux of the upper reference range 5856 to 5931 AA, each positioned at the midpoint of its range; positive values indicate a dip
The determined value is -1.9 AA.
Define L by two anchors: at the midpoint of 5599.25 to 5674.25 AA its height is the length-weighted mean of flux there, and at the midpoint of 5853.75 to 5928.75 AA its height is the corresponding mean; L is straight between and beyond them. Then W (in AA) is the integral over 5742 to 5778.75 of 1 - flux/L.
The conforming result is -3.0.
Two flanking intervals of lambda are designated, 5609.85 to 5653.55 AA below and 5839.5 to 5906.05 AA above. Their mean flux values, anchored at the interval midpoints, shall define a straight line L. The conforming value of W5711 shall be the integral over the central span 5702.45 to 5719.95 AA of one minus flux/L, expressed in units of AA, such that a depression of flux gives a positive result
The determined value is -0.9 AA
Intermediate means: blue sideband 11.8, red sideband 11.3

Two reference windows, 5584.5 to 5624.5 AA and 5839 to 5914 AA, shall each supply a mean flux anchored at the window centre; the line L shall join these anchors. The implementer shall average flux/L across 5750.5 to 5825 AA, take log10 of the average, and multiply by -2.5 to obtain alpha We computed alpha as -0.12 mag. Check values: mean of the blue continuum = 10.7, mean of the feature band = 12.5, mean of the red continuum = 11.5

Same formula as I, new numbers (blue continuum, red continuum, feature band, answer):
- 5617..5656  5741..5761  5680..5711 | 0.03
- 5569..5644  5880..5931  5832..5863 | -0.16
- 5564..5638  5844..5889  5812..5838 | -0.09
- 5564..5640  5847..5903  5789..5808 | -0.15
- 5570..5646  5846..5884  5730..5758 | -0.05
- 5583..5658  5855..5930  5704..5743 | -0.07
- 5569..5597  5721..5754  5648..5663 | -0.04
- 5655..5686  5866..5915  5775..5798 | -0.10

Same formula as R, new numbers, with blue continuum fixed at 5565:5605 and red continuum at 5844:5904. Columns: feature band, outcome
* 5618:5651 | -3.6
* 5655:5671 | -1.7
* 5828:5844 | -3.3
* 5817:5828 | -1.7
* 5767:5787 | -2.0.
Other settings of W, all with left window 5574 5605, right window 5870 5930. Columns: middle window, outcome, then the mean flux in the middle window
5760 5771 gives -1.4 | 12.3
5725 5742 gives -1.9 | 12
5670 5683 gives -1.8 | 12.2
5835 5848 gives -2.5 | 13.1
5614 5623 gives 0.3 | 10.3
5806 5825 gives -3.0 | 12.7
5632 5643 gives -1.9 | 12.5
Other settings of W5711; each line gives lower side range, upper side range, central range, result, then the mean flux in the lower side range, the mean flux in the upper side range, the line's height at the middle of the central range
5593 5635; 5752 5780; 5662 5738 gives -1.3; 11.2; 12.4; 11.9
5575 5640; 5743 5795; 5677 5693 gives -0.3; 11.2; 12.5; 11.8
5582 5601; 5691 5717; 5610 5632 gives -1.1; 10.3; 12.1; 10.8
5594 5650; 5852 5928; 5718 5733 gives -0.8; 11.5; 11.4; 11.4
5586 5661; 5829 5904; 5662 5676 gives -1.3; 11.4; 11.6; 11.4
